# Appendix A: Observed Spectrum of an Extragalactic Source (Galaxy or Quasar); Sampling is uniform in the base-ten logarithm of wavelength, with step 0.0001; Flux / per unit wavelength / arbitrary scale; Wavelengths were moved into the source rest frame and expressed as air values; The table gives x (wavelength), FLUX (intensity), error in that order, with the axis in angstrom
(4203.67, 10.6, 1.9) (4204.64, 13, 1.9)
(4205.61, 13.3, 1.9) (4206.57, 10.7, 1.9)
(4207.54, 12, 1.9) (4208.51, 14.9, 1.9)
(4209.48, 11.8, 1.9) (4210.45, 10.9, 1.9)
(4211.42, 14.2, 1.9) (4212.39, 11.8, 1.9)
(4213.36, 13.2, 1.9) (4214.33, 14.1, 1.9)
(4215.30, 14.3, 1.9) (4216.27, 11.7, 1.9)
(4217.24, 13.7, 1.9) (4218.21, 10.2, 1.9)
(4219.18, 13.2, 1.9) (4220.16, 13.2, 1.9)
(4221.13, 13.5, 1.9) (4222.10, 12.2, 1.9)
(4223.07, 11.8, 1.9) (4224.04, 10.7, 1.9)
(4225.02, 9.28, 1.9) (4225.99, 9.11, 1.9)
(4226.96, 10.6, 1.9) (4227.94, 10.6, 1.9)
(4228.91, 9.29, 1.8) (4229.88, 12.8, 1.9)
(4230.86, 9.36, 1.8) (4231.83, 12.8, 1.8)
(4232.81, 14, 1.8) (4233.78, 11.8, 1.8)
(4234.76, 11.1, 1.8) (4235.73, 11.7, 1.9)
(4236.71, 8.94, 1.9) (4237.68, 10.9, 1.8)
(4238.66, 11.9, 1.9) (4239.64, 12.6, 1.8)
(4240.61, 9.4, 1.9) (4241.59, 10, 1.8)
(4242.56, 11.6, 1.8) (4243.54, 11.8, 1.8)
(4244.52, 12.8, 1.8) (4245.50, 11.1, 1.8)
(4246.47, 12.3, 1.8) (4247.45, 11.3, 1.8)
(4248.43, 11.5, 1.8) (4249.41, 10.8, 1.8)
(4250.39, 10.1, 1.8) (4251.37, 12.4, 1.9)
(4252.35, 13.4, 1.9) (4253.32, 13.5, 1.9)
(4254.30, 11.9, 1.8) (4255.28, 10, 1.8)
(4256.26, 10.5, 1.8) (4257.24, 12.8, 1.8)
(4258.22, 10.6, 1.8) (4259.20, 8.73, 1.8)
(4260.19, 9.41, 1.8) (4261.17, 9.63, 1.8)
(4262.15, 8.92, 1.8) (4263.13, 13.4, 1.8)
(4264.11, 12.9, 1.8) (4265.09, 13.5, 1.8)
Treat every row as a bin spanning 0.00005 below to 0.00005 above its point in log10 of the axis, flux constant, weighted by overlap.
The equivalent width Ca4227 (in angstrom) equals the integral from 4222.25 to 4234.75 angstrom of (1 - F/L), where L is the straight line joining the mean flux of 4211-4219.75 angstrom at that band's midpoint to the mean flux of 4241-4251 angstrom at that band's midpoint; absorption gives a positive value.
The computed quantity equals 1.20 angstrom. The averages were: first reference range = 12.9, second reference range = 11.3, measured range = 11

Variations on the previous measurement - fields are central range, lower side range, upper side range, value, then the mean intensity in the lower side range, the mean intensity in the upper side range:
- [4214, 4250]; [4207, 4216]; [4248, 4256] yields 2.24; 13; 11.7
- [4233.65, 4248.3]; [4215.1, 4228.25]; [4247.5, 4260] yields 0.22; 11.7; 11.3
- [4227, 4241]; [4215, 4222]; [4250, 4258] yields 1.27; 12.8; 11.8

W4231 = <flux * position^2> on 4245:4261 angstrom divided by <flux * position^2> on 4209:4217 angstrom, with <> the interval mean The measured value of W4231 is 0.90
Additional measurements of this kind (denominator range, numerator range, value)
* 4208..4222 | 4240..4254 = 0.91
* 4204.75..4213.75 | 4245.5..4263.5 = 0.91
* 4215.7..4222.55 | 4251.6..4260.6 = 0.91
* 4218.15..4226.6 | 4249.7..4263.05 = 0.97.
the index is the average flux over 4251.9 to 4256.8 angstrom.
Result 11.9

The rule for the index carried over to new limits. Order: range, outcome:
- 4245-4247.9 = 11.6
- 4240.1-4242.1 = 9.81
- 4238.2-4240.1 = 12.2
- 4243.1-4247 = 12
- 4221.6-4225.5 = 11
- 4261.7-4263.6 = 11.2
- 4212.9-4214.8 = 13.7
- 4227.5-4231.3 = 10.5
